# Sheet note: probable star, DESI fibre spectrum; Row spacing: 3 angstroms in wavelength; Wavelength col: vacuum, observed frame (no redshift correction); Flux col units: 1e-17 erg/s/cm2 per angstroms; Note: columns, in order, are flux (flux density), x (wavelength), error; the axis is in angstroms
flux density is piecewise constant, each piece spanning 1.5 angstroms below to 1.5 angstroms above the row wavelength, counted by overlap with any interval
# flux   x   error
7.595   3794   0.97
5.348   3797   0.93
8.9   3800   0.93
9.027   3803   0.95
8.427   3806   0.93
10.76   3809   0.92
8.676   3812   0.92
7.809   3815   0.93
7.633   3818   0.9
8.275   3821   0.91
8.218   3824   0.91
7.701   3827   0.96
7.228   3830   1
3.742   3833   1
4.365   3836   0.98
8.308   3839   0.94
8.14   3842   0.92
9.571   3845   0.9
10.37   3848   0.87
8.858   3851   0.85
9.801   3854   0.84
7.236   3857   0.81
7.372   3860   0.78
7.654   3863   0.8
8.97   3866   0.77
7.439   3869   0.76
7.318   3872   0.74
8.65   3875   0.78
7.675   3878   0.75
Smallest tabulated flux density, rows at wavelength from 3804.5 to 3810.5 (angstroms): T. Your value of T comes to 8.427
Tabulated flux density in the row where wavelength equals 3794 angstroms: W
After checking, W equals 7.595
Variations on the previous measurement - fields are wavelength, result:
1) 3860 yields 7.372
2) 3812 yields 8.676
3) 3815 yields 7.809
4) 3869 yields 7.439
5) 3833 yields 3.742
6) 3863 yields 7.654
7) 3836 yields 4.365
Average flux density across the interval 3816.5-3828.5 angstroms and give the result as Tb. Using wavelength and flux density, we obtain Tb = 7.96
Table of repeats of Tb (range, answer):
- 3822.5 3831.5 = 7.72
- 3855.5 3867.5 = 7.81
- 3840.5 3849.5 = 9.36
